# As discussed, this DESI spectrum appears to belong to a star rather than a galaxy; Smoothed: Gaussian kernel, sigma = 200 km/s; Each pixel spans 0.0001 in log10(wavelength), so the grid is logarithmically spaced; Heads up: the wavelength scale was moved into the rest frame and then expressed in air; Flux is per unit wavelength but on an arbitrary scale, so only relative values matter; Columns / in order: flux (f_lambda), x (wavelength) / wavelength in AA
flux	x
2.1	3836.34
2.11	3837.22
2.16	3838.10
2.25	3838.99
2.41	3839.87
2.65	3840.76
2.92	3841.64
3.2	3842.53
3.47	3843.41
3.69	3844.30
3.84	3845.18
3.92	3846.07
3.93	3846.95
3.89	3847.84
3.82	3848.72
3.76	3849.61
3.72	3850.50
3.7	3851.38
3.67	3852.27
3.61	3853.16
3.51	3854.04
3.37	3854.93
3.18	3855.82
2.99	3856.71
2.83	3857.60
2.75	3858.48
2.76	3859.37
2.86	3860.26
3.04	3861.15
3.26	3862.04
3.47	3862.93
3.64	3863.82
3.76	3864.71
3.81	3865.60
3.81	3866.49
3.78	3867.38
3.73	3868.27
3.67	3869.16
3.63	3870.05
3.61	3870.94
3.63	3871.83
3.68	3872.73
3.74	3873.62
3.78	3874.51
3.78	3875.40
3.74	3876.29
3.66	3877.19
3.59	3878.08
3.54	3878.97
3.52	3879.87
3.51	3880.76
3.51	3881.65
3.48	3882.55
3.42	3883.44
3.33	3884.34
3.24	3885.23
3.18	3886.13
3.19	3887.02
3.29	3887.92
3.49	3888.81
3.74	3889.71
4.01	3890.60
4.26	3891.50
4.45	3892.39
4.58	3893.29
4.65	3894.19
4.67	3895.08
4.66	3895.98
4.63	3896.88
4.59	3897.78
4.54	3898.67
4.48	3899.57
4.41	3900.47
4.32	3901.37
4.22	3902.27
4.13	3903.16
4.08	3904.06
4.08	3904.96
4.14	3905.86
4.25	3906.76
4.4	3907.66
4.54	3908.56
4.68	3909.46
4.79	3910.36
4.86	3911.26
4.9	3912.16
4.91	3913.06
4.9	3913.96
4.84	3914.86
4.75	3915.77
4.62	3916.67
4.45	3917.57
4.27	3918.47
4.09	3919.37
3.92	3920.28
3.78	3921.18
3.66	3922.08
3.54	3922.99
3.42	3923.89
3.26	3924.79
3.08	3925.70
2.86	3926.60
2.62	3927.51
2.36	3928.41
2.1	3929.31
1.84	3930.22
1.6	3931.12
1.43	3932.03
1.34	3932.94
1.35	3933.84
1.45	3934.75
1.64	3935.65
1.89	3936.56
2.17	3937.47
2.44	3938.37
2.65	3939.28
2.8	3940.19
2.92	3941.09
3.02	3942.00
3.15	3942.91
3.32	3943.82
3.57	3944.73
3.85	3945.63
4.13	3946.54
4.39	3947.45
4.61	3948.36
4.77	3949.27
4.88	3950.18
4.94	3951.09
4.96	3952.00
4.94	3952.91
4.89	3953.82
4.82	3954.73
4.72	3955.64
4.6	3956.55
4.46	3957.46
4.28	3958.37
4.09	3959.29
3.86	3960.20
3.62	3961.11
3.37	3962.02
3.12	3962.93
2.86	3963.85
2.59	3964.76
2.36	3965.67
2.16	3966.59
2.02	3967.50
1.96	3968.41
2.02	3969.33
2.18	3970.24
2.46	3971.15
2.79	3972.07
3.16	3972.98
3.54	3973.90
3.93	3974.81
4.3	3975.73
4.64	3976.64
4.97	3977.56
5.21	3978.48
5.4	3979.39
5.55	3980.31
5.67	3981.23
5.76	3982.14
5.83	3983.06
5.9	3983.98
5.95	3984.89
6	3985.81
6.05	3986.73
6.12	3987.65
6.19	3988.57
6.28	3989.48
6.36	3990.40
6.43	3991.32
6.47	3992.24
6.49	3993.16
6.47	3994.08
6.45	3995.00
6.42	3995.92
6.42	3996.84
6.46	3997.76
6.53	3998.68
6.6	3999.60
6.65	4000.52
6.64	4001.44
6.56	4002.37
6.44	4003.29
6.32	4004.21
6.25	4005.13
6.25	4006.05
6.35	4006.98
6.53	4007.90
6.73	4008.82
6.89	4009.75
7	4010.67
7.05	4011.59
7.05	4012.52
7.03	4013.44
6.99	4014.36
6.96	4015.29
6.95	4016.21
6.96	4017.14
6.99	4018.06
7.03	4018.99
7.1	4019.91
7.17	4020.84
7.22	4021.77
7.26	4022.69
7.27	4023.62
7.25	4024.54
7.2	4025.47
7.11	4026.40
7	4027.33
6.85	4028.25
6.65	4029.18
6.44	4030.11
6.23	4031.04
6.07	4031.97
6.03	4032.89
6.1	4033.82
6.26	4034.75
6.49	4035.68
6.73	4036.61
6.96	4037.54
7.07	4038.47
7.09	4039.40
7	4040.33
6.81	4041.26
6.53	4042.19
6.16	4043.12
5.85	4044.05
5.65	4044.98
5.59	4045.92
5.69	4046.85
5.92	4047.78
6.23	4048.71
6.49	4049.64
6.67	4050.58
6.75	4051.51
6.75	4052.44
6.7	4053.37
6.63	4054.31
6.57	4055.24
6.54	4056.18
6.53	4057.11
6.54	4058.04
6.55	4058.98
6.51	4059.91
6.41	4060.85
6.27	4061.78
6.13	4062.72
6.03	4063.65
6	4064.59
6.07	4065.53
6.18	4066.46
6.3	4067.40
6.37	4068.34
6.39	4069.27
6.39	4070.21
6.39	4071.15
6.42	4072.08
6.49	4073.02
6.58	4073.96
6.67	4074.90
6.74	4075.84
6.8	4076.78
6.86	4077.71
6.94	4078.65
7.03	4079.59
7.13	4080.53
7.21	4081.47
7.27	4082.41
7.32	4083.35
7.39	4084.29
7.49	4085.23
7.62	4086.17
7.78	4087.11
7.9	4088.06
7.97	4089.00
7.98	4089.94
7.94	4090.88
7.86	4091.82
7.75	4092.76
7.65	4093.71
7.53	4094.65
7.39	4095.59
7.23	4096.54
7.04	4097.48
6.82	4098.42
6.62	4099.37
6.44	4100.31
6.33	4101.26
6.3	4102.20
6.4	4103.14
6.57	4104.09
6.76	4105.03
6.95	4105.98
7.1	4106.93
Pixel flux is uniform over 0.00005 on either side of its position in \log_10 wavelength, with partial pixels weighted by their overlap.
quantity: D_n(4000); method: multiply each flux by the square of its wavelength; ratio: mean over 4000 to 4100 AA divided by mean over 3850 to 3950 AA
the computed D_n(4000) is 2.03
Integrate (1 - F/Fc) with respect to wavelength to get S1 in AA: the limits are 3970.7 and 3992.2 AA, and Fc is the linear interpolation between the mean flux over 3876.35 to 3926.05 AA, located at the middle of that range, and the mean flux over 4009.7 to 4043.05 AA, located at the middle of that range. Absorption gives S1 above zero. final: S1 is 2.6 AA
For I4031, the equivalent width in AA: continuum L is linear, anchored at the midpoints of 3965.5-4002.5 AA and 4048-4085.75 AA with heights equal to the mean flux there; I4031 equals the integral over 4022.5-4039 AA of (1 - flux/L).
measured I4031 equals -2.1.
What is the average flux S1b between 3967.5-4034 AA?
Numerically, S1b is 6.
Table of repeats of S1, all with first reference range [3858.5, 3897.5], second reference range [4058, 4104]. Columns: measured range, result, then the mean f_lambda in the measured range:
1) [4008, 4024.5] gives -3.28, 7.04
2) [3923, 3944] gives 9.98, 2.39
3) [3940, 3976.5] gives 9.67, 3.62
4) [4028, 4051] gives -0.55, 6.38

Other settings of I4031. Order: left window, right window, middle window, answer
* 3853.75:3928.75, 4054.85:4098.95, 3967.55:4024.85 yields -2.90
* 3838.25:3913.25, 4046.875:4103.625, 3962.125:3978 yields 6.71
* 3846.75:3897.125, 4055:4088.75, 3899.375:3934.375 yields 4.70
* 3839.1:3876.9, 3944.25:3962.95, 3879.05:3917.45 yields -3.43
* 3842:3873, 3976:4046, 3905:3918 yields -0.22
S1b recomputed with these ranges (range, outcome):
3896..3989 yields 3.88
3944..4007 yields 4.88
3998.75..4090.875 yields 6.71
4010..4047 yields 6.73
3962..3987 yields 3.99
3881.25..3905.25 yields 4.02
